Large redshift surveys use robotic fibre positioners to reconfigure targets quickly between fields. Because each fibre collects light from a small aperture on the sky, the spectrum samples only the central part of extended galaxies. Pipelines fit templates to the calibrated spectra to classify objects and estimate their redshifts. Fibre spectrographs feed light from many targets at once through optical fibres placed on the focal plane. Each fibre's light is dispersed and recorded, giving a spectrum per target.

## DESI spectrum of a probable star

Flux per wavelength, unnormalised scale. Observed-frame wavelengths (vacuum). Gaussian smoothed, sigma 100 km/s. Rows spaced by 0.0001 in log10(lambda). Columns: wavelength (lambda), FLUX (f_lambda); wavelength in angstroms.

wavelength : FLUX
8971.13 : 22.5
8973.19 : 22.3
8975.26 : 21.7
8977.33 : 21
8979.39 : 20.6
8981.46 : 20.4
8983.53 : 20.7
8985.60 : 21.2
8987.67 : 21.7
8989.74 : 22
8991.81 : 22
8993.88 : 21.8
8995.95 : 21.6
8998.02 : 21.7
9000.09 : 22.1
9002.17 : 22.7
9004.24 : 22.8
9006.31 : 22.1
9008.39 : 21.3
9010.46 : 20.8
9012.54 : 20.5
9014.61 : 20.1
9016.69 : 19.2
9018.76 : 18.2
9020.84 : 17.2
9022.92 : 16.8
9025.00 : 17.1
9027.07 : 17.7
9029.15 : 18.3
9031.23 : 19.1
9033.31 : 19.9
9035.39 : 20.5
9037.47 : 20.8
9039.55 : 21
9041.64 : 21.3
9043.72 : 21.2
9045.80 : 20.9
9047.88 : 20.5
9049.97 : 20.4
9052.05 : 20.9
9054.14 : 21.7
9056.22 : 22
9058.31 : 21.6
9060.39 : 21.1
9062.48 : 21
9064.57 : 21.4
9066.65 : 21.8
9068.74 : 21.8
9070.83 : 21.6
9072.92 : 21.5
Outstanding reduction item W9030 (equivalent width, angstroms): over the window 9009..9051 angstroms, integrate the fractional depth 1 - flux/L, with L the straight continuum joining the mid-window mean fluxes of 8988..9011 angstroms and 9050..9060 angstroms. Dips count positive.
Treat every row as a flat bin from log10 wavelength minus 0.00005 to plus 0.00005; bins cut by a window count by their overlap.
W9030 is 4.0 angstroms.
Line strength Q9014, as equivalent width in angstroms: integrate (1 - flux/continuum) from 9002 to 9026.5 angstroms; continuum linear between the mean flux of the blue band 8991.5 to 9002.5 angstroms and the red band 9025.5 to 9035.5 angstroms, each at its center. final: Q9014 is 0.78 angstroms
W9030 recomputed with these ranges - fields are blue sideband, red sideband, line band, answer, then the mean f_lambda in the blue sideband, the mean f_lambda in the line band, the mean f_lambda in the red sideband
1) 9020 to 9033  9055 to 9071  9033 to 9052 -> -1.3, 17.8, 20.8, 21.5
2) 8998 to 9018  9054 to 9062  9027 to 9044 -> 1.1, 21.3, 20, 21.6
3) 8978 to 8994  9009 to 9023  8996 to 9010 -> -1.3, 21.3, 22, 19.2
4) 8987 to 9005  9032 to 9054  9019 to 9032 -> 2.2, 22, 17.7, 20.8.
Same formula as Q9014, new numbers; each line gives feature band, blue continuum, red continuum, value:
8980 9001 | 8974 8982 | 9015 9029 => -1.5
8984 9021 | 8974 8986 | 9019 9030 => -3.8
